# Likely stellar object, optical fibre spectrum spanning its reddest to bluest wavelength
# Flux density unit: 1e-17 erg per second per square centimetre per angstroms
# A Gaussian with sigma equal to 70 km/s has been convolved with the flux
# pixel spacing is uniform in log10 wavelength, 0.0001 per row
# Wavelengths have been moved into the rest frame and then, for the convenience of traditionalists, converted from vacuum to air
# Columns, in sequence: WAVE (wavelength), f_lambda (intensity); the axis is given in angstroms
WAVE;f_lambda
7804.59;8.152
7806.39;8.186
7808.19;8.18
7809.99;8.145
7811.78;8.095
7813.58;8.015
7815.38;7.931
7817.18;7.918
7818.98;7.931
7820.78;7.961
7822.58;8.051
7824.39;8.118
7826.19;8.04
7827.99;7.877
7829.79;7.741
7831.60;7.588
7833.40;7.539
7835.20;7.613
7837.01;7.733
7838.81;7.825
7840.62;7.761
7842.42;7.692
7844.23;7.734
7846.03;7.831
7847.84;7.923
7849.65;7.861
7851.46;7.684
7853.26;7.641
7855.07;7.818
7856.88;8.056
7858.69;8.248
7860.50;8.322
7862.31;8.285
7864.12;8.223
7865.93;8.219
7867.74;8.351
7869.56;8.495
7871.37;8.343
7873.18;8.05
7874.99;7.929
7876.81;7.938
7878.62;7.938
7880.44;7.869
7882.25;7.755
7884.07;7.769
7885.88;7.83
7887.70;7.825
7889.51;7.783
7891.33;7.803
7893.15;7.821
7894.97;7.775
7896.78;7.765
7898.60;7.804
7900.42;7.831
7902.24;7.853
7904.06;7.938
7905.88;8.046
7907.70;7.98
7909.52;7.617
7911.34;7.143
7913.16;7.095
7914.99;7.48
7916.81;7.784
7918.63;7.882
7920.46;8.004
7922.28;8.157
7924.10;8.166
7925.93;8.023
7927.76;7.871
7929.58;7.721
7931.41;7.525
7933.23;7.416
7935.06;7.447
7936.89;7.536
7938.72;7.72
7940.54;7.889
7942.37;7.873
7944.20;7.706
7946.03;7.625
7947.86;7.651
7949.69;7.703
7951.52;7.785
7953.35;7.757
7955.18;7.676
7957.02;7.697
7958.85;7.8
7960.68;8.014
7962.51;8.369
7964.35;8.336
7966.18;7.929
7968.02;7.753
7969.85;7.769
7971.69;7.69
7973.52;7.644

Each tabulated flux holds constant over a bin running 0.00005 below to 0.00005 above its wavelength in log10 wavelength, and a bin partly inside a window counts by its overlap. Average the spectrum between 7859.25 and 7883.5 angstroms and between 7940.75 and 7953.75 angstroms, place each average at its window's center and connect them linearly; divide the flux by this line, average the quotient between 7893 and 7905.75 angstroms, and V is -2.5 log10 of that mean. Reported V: 0.02 mag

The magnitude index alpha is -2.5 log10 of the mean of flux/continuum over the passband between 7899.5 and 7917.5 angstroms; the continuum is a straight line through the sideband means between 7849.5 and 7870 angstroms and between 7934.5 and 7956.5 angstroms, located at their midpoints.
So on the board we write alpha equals 0.03 mag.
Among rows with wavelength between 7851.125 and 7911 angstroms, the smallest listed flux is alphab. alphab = 7.617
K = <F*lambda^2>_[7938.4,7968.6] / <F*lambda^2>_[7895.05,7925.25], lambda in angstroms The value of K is 1.02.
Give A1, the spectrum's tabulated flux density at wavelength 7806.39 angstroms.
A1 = 8.186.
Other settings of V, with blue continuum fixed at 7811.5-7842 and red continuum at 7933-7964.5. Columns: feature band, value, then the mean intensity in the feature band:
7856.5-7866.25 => -0.054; 8.24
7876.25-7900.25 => -0.001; 7.82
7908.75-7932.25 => 0.009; 7.73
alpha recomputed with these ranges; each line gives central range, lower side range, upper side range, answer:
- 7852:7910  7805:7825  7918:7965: -0.01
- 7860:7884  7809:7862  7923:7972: -0.03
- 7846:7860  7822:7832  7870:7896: 0.00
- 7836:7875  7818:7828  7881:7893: -0.01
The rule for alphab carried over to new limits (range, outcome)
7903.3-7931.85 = 7.095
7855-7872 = 7.818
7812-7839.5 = 7.539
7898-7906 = 7.804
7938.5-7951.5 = 7.625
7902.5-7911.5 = 7.143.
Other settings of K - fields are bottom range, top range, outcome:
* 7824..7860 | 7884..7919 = 1.00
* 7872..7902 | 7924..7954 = 1.00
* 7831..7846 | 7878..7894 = 1.03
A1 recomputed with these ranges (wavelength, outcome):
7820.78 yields 7.961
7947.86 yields 7.651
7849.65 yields 7.861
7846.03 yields 7.831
